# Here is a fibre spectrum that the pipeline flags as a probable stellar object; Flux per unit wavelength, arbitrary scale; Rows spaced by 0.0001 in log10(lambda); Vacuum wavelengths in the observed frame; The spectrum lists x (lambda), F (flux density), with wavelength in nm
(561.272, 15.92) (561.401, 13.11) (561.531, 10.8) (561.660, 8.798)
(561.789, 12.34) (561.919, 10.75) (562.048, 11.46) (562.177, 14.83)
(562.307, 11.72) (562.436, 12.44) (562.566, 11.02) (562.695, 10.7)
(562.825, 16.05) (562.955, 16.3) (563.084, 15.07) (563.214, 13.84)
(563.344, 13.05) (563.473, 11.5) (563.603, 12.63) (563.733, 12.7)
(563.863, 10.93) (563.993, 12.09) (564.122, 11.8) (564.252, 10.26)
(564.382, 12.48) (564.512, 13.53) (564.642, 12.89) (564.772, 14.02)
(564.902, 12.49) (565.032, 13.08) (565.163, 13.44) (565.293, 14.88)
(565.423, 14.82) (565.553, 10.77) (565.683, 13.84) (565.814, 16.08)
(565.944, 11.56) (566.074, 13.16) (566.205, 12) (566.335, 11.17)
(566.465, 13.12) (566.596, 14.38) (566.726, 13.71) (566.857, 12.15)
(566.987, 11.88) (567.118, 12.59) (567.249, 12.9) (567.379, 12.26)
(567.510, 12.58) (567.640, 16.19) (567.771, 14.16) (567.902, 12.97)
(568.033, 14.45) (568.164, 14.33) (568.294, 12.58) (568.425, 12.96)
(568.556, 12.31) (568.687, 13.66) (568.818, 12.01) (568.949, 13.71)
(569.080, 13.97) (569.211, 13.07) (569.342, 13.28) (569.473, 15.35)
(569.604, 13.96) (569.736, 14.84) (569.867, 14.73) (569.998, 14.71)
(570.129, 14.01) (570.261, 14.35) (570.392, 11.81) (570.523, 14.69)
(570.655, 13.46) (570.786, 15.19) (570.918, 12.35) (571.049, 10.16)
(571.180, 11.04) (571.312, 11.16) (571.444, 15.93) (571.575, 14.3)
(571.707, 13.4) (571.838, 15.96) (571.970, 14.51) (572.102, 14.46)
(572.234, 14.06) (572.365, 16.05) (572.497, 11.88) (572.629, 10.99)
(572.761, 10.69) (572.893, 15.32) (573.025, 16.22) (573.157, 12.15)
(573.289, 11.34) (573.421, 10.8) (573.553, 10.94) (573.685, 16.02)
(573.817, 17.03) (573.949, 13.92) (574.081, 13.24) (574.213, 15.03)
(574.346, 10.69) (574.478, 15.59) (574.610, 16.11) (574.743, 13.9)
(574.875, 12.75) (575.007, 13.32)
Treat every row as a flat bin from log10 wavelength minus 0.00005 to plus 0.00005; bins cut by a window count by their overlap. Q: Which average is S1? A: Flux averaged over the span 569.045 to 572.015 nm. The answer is 13.7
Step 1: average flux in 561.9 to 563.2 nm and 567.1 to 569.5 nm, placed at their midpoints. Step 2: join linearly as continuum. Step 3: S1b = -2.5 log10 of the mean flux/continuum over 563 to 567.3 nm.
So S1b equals 0.03 mag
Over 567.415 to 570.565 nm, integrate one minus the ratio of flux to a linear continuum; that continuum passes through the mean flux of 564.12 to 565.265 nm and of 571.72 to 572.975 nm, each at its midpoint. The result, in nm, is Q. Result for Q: -0.098 nm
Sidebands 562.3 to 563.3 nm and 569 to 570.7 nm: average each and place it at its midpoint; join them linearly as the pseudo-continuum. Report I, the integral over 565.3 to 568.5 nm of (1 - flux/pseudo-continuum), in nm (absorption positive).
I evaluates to 0.13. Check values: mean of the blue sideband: 13.5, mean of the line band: 13.2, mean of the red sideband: 14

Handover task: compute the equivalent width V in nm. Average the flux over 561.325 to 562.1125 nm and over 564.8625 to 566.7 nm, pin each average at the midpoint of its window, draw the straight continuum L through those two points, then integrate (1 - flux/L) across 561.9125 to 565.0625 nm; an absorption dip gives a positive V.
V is -0.16 nm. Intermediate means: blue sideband 11.3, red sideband 13.2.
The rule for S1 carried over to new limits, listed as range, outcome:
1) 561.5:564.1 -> 12.5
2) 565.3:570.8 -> 13.5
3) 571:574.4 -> 13.4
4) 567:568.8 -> 13.3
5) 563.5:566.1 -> 12.8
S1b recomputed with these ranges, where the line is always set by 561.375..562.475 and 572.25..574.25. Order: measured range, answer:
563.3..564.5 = 0.004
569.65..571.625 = -0.038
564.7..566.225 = -0.093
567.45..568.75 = -0.079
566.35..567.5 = -0.025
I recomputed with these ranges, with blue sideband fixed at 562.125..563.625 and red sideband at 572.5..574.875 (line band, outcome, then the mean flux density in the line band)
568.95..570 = -0.062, 14.2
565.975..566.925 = 0.040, 12.8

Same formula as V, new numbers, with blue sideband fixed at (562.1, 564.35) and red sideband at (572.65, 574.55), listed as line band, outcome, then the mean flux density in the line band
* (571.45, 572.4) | -0.098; 14.7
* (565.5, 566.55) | 0.014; 12.8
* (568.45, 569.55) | -0.022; 13.4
